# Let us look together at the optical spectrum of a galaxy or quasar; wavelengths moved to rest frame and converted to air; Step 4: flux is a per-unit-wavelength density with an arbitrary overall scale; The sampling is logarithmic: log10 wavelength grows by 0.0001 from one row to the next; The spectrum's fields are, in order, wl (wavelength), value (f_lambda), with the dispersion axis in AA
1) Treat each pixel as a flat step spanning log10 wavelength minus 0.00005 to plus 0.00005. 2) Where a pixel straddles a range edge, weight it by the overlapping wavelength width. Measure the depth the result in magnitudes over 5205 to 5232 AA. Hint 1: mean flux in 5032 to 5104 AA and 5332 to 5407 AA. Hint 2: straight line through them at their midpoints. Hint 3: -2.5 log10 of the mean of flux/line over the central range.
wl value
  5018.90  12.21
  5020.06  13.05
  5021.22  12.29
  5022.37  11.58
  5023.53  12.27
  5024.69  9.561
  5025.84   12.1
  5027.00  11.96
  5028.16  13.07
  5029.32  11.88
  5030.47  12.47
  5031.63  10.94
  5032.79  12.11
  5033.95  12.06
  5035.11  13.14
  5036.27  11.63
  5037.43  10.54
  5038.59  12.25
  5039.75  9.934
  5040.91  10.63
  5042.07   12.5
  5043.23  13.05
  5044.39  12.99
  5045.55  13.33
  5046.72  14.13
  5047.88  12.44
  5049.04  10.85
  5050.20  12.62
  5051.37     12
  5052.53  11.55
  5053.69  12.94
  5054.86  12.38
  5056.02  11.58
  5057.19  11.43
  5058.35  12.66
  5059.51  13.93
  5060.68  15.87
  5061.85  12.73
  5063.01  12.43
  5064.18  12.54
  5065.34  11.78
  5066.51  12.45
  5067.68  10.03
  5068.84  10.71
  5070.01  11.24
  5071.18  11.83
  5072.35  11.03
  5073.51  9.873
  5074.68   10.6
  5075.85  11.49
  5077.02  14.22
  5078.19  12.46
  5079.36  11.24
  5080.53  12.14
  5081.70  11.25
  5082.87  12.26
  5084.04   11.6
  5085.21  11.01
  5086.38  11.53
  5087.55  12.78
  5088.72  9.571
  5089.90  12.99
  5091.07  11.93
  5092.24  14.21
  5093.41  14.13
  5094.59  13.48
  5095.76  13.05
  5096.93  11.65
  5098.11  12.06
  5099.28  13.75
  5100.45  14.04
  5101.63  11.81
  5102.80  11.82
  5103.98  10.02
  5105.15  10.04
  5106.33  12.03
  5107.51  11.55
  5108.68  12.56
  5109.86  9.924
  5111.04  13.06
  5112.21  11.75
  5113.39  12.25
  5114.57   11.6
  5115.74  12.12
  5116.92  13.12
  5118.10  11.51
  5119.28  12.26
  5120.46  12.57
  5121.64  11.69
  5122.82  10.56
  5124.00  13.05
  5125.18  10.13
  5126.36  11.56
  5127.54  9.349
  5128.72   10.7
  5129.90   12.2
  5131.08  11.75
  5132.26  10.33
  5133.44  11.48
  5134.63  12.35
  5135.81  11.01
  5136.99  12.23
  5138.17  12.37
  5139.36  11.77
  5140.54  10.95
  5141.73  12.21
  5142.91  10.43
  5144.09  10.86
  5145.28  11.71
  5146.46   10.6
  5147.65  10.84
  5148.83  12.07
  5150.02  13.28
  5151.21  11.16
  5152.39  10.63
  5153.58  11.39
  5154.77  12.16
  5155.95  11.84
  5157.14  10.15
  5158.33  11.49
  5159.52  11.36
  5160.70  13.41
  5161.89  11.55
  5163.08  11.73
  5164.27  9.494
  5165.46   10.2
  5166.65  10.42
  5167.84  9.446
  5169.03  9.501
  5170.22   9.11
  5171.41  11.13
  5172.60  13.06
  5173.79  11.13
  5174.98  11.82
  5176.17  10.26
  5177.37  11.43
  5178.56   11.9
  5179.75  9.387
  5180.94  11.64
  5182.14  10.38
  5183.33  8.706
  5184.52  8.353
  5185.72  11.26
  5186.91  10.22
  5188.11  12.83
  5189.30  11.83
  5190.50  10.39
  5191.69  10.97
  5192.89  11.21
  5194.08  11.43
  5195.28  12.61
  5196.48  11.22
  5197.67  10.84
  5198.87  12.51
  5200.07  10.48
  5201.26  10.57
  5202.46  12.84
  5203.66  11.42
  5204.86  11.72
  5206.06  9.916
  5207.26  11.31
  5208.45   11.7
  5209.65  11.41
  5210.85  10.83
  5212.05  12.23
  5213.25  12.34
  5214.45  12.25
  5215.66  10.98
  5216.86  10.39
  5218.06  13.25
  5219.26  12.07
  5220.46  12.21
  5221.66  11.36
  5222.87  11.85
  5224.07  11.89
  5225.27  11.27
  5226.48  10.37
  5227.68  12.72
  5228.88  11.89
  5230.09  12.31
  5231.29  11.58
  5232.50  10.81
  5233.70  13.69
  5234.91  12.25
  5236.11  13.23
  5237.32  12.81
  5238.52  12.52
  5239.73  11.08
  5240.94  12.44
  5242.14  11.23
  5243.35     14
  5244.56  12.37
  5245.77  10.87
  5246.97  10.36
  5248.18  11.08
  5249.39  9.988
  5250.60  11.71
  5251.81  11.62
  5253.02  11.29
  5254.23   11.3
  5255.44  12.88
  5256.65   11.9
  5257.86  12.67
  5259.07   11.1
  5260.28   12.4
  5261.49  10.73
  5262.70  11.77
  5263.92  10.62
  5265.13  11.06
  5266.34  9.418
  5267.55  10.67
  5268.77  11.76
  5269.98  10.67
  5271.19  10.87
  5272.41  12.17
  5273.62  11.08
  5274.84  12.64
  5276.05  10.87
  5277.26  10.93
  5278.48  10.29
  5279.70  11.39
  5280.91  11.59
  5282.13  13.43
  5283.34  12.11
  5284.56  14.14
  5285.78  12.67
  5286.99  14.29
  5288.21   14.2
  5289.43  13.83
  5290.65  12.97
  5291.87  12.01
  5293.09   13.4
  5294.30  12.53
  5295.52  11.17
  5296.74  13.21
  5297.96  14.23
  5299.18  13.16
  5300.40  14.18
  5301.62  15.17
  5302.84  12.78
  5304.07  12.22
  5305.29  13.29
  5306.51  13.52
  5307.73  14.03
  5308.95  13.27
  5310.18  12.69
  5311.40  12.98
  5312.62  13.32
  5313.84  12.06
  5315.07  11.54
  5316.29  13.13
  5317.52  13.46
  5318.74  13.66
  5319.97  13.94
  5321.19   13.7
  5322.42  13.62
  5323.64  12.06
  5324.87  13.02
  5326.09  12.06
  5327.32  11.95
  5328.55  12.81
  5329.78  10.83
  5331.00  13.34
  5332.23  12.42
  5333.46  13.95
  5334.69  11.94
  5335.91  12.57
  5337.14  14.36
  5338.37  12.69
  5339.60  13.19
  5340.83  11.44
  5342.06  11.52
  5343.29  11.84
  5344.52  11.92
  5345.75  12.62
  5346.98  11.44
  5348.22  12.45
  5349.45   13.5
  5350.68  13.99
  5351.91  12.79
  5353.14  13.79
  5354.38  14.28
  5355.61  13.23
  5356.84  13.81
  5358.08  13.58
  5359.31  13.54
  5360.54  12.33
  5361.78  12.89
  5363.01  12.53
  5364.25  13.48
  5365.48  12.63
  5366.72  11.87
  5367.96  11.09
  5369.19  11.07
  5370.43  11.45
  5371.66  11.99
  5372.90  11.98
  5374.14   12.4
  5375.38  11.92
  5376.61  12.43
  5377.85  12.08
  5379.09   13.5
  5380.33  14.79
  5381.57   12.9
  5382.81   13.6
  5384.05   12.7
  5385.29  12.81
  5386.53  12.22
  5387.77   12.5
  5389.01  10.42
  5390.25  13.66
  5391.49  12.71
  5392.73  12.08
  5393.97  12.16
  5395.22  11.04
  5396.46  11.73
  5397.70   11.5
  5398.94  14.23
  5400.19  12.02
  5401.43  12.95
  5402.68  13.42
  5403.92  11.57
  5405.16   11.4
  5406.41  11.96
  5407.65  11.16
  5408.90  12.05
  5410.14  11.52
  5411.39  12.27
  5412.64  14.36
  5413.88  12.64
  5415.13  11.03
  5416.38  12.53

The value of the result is 0.07 mag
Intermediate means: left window 12.1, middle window 11.6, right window 12.6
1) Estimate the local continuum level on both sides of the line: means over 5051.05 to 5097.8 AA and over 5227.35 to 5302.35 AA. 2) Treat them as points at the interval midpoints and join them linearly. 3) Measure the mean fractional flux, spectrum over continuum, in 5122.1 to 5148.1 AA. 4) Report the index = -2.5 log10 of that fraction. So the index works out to 0.075 mag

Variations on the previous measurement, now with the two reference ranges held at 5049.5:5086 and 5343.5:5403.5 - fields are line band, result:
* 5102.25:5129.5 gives 0.051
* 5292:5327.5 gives -0.051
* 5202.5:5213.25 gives 0.075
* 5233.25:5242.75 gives -0.004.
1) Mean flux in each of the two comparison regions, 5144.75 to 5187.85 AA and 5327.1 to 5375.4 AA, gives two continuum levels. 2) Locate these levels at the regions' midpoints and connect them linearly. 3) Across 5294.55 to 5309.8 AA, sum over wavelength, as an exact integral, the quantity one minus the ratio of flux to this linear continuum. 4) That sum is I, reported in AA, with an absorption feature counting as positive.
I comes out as -1.5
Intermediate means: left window 11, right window 12.6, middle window 13.3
